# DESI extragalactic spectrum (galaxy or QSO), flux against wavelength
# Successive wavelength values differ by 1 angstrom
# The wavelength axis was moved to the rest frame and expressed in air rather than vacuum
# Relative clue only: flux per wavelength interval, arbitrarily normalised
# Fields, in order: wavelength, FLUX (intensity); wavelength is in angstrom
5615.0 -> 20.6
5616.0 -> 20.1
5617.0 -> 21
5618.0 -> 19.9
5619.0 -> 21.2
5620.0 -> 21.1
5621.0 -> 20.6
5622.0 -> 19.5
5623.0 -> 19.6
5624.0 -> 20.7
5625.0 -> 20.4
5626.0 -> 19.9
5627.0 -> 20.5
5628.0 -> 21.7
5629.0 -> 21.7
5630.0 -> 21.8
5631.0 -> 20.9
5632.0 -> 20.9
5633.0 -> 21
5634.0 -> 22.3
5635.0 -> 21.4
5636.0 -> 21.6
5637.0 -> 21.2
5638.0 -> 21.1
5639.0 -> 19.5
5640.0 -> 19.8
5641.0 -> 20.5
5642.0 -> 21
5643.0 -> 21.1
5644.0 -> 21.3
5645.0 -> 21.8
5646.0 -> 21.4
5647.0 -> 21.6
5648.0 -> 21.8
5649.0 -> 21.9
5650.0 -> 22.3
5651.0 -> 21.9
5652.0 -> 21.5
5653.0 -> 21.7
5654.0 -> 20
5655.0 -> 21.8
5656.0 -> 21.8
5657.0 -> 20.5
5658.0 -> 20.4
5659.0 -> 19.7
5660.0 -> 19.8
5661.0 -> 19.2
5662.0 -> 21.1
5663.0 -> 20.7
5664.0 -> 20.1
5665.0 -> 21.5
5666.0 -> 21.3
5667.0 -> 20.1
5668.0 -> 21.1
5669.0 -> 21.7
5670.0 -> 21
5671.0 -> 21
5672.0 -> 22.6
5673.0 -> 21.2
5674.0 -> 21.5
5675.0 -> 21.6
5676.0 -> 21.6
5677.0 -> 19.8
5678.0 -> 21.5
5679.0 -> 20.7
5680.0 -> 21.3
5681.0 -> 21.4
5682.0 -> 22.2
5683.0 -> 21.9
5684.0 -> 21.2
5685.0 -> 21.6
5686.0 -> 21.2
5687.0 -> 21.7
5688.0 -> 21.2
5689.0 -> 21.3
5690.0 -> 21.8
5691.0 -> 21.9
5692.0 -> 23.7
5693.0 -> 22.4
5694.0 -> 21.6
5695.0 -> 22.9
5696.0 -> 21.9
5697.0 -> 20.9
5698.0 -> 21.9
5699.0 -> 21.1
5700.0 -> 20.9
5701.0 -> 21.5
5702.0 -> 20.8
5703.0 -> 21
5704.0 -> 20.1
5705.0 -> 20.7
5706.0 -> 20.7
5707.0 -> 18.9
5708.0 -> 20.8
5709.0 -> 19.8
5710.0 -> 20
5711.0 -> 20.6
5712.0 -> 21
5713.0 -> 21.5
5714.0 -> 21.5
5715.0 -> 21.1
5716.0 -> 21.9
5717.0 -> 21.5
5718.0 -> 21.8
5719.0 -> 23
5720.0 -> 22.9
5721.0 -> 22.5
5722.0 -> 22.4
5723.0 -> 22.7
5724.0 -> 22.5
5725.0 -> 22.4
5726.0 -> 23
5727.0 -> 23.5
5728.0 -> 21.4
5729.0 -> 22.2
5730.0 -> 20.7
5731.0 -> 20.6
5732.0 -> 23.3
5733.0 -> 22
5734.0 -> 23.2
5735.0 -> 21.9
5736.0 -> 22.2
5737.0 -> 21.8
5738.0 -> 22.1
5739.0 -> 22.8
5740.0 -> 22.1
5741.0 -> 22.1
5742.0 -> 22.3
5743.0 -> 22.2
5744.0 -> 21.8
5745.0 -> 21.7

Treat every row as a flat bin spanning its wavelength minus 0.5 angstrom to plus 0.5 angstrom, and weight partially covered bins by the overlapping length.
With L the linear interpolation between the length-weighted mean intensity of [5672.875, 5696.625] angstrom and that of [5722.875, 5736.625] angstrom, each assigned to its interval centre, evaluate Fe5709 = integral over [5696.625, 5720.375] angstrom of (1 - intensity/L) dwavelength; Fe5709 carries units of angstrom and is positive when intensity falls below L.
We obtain 1.0 angstrom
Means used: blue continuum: 21.6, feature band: 21.1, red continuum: 22.2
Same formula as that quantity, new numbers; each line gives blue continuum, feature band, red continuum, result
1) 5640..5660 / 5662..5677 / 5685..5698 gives 0.2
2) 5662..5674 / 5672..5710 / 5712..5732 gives 0.4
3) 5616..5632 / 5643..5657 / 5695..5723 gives -0.5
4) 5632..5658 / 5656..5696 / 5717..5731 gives 0.7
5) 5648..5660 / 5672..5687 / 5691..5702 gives 0.1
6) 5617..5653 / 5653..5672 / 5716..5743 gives 0.5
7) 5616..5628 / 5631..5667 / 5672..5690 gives -0.3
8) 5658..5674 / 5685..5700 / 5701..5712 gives -0.9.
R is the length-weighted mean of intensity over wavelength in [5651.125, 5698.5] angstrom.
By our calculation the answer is 21.3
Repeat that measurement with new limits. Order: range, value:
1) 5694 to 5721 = 21.2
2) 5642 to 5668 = 21.1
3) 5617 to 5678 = 21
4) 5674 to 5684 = 21.3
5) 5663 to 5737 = 21.5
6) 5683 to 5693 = 21.8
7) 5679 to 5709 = 21.4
